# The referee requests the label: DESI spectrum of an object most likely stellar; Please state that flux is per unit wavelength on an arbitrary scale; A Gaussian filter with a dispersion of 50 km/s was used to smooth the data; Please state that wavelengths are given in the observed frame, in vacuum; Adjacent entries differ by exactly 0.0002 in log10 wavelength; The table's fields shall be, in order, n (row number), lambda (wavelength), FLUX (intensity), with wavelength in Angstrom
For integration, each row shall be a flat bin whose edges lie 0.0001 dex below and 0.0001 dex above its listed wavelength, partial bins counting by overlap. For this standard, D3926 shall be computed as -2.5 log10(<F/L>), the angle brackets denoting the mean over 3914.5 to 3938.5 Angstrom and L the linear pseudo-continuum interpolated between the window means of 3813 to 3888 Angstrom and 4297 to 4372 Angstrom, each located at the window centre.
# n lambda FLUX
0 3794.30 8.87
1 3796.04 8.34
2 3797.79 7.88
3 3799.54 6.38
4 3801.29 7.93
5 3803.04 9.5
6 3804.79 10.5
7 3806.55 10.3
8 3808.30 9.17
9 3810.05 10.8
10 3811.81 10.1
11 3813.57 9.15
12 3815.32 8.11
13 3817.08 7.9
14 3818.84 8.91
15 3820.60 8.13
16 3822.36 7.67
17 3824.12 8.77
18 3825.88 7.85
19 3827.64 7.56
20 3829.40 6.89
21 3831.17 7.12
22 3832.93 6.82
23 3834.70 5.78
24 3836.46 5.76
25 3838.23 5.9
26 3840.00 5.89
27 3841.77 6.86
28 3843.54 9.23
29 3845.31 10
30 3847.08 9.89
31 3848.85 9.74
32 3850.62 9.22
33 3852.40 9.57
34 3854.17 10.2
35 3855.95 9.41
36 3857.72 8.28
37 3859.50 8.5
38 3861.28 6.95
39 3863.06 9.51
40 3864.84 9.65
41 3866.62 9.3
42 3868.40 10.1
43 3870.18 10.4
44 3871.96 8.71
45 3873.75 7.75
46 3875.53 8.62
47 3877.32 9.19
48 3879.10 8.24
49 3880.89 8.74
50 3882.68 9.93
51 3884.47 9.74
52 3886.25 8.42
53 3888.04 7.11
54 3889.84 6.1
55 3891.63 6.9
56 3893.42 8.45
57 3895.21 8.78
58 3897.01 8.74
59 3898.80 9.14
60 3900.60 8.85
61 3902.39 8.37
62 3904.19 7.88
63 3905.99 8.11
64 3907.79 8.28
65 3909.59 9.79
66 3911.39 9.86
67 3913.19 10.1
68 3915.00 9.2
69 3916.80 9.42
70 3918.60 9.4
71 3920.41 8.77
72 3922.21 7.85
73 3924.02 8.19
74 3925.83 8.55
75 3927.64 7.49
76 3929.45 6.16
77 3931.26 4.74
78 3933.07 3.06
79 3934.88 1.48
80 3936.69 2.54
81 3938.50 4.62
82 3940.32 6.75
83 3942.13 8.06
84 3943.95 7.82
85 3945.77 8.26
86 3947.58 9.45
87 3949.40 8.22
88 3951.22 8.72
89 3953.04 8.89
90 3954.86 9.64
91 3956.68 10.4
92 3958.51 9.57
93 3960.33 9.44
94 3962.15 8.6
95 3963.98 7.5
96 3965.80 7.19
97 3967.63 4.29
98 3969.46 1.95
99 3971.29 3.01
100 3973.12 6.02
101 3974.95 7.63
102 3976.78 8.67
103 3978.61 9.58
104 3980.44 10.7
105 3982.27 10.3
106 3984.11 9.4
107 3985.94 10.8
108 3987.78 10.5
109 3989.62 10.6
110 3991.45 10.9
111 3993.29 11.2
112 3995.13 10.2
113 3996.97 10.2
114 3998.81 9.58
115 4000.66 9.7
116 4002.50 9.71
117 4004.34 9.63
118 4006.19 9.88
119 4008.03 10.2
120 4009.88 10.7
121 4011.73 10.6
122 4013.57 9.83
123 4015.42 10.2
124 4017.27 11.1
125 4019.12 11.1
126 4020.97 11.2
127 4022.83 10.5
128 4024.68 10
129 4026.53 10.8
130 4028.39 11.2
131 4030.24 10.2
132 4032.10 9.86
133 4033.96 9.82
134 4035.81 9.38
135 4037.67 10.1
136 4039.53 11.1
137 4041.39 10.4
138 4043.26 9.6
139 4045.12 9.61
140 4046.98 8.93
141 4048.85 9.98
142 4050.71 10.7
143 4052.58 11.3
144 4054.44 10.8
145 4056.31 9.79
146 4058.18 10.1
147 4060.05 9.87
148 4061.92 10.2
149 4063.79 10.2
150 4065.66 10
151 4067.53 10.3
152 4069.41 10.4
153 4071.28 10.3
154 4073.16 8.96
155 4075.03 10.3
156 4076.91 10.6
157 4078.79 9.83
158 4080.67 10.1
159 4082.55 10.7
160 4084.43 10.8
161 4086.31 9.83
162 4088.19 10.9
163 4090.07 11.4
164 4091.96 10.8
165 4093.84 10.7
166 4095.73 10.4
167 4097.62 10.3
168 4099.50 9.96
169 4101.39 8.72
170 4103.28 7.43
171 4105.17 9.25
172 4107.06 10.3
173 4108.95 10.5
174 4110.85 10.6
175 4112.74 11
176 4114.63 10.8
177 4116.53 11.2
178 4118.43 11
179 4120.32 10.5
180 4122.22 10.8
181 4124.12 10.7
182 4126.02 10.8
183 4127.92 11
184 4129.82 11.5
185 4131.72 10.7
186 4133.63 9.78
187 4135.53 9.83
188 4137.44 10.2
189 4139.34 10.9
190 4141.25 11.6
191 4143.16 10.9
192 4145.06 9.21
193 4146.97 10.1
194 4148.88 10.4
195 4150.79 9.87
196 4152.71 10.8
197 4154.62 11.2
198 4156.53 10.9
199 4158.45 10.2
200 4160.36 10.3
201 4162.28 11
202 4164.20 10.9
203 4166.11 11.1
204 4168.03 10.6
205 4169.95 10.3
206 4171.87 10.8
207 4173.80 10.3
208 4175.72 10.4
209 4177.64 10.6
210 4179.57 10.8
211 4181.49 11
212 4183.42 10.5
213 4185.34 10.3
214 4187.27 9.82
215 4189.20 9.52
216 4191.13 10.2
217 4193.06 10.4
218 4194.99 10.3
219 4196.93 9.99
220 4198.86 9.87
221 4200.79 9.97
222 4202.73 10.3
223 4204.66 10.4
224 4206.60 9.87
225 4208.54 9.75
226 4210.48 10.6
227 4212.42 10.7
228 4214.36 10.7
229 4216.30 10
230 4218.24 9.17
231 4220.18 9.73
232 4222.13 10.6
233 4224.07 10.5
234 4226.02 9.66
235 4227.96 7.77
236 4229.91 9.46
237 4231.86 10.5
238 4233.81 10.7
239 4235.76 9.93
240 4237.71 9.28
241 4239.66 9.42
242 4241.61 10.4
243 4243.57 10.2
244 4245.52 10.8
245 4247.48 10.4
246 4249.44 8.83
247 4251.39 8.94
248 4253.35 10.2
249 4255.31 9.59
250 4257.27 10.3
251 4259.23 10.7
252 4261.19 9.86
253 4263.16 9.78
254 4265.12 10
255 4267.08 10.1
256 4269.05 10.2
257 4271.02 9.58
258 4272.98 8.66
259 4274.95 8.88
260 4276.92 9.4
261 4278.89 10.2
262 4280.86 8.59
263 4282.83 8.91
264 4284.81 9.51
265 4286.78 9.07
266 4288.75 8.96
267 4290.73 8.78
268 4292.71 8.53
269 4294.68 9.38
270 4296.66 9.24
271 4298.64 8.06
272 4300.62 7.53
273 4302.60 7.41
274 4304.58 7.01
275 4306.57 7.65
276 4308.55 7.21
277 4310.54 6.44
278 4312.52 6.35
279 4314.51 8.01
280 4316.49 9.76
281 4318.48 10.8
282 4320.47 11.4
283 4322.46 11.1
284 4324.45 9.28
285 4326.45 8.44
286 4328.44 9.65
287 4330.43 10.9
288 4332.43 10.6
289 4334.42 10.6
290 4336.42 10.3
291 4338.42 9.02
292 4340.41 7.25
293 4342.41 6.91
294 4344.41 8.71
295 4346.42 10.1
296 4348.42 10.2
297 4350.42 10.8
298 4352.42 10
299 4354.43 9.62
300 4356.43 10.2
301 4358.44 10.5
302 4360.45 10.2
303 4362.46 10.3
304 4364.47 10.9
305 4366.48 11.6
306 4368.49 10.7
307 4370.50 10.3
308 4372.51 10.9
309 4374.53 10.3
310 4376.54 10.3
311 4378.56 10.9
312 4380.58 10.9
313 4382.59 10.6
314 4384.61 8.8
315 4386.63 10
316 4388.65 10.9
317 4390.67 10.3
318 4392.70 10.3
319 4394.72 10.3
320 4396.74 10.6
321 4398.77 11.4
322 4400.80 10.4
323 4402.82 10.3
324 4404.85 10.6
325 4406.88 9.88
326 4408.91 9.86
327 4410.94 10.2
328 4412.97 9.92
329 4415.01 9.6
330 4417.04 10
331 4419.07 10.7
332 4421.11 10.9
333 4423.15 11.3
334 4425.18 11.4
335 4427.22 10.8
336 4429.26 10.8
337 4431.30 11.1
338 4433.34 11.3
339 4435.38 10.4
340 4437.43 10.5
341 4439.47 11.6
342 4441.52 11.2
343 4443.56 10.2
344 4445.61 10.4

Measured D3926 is 0.290 mag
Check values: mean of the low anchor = 8.42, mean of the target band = 6.56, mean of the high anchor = 9.36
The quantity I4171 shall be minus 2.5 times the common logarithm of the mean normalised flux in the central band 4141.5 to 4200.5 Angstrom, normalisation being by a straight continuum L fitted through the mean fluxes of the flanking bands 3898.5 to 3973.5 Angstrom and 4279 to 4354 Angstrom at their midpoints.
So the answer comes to -0.23 mag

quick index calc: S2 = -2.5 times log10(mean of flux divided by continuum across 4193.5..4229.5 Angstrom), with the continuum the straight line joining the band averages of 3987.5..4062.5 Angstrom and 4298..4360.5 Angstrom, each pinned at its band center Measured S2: -0.05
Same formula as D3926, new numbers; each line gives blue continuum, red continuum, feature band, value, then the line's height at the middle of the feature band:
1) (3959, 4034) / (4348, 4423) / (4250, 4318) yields 0.14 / 10.1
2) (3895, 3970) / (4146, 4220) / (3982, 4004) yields -0.22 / 8.37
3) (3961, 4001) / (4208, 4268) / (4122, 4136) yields -0.14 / 9.37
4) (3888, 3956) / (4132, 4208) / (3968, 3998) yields -0.05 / 8.4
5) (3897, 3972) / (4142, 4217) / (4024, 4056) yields -0.16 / 8.78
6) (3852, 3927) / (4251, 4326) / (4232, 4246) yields -0.12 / 9.04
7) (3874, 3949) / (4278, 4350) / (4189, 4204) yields -0.17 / 8.63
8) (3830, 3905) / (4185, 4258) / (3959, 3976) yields 0.37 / 8.86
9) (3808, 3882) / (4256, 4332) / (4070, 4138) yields -0.17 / 8.84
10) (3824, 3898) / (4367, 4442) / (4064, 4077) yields -0.10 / 9.2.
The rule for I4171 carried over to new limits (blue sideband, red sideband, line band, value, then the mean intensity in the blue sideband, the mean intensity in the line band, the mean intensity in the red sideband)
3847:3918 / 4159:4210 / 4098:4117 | 0.00 mag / 8.87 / 9.96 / 10.4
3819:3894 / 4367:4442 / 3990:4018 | -0.15 mag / 8.31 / 10.2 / 10.6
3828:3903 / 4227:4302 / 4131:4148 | -0.14 mag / 8.4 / 10.4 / 9.48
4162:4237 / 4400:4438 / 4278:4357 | 0.15 mag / 10.2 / 9.06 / 10.5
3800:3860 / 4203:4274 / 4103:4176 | -0.10 mag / 8.44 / 10.5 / 9.93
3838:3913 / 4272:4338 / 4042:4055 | -0.15 mag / 8.71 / 10.1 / 8.99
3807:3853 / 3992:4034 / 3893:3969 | 0.19 mag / 8.19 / 7.83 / 10.3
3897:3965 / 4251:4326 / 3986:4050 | -0.24 mag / 7.93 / 10.3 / 9.08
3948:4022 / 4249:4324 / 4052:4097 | -0.13 mag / 9.2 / 10.3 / 9.08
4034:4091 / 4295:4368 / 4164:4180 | -0.08 mag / 10.2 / 10.6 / 9.29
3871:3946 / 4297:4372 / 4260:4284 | -0.05 mag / 7.81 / 9.52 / 9.36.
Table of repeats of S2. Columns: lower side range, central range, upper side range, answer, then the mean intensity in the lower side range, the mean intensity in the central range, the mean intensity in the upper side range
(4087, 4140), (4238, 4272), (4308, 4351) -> -0.03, 10.4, 9.95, 9.27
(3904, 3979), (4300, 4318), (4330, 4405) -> 0.28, 7.48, 7.58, 10.2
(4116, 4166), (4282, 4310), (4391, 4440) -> 0.26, 10.6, 8.34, 10.6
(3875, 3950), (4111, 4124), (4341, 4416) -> -0.22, 7.83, 10.9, 10.2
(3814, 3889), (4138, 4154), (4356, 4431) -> -0.10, 8.39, 10.5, 10.5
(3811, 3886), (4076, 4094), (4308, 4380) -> -0.16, 8.48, 10.6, 9.76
